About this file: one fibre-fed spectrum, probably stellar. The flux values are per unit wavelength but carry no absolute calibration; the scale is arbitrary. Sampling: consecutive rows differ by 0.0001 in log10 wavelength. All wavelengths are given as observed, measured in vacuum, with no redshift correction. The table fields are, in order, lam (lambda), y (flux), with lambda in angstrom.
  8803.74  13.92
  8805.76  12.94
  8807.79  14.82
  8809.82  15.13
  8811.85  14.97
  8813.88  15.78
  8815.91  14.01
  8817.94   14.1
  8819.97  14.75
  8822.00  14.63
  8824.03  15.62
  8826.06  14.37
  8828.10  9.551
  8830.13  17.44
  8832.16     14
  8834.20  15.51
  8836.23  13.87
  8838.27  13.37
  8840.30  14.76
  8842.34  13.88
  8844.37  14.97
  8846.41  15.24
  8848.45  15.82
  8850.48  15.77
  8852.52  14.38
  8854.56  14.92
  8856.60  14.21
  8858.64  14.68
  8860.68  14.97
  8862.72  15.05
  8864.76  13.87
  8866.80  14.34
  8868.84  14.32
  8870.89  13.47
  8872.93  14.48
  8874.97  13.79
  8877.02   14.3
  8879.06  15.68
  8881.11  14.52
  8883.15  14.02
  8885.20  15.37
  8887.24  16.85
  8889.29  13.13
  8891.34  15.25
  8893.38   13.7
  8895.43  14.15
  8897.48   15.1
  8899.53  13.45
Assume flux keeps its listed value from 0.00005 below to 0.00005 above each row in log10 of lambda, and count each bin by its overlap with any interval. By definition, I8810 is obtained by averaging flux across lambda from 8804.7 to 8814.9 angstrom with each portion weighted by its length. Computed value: 14.7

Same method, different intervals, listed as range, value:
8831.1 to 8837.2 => 14.5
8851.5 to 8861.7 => 14.6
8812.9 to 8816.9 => 14.9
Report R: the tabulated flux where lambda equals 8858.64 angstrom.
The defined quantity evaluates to 14.68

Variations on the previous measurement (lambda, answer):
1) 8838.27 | 13.37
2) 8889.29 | 13.13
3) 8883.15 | 14.02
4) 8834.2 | 15.51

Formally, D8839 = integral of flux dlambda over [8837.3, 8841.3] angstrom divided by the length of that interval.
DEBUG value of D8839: 14.1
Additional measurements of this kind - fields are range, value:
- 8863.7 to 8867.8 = 14.1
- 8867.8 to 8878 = 14.1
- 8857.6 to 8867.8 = 14.6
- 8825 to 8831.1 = 13.8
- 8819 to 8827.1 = 14.8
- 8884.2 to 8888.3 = 16.1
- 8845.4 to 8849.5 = 15.6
